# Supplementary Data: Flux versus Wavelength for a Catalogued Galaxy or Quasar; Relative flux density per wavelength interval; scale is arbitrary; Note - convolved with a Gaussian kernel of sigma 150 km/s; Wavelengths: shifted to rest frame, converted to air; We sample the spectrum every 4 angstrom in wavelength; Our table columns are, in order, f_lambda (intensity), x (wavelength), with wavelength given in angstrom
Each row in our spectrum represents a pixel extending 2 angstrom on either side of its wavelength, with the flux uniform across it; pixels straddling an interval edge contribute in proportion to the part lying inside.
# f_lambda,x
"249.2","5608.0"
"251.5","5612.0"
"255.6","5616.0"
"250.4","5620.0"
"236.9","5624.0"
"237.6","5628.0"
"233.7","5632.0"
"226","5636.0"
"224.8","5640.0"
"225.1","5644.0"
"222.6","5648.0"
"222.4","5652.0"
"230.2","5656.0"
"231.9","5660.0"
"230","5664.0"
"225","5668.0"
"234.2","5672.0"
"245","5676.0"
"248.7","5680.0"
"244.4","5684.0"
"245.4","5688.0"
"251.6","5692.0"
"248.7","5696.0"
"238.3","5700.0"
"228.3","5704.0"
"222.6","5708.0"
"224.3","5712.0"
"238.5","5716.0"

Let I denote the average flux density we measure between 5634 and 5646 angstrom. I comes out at 225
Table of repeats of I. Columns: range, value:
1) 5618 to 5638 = 237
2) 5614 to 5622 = 253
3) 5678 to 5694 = 248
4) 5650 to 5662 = 228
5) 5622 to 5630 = 237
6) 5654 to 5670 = 229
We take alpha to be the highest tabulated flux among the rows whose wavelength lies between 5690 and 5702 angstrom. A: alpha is 251.6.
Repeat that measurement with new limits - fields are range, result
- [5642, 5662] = 231.9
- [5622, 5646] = 237.6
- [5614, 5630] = 255.6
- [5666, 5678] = 245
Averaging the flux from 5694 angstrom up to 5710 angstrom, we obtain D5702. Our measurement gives 234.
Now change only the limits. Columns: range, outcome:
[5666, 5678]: 235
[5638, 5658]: 225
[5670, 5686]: 243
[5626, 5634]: 236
